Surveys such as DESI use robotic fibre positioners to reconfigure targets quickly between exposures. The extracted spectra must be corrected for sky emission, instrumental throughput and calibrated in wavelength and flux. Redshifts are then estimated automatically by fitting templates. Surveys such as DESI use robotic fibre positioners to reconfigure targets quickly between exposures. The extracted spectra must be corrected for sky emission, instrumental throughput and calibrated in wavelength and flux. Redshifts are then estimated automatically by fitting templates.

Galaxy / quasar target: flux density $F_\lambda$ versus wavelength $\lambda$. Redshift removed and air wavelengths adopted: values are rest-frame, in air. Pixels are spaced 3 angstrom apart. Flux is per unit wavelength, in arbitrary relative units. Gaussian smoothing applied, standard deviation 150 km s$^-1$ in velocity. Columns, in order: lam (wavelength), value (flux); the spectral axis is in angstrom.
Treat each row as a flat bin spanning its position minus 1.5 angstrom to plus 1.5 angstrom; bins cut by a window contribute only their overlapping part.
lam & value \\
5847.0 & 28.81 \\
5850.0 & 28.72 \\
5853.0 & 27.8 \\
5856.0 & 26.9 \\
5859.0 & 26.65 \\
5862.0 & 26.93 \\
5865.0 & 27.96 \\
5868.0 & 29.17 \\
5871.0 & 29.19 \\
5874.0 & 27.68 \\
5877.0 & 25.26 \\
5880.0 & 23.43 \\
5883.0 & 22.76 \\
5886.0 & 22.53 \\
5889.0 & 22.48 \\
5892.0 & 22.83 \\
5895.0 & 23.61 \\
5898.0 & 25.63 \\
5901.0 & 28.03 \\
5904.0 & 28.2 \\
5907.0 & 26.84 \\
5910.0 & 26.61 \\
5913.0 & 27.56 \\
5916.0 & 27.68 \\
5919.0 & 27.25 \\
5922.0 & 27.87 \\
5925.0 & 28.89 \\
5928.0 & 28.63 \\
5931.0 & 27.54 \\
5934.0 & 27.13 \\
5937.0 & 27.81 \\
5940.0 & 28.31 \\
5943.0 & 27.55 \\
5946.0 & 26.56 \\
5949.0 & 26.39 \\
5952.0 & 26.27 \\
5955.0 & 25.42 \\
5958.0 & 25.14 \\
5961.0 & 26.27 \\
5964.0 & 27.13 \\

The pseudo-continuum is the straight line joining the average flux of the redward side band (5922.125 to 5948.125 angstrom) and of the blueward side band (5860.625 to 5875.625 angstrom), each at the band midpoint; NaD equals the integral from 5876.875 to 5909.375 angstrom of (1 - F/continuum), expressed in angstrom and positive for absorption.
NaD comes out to 3.8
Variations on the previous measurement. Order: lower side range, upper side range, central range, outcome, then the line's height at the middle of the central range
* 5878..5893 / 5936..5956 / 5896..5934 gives -4.1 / 24.9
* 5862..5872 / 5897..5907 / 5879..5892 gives 2.4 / 27.9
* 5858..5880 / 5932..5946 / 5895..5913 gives 0.4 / 27.4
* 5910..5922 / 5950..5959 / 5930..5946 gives -0.7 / 26.4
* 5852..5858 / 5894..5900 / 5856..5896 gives 1.0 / 26.1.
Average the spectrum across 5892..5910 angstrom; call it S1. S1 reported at 26.2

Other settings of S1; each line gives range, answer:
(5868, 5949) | 26.5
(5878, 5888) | 23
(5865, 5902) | 25.3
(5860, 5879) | 27.6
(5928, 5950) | 27.4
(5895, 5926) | 27.2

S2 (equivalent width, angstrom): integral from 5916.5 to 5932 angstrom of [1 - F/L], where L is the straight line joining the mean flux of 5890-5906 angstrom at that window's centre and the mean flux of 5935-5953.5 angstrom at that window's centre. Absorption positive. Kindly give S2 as -0.9 angstrom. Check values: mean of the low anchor 25.6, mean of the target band 28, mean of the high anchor 27.1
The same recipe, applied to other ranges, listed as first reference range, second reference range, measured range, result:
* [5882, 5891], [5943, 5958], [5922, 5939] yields -2.0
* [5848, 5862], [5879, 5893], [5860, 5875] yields -1.5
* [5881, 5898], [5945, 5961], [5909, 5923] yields -1.8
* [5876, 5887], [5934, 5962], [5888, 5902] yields -0.2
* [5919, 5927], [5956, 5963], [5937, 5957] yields -0.1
